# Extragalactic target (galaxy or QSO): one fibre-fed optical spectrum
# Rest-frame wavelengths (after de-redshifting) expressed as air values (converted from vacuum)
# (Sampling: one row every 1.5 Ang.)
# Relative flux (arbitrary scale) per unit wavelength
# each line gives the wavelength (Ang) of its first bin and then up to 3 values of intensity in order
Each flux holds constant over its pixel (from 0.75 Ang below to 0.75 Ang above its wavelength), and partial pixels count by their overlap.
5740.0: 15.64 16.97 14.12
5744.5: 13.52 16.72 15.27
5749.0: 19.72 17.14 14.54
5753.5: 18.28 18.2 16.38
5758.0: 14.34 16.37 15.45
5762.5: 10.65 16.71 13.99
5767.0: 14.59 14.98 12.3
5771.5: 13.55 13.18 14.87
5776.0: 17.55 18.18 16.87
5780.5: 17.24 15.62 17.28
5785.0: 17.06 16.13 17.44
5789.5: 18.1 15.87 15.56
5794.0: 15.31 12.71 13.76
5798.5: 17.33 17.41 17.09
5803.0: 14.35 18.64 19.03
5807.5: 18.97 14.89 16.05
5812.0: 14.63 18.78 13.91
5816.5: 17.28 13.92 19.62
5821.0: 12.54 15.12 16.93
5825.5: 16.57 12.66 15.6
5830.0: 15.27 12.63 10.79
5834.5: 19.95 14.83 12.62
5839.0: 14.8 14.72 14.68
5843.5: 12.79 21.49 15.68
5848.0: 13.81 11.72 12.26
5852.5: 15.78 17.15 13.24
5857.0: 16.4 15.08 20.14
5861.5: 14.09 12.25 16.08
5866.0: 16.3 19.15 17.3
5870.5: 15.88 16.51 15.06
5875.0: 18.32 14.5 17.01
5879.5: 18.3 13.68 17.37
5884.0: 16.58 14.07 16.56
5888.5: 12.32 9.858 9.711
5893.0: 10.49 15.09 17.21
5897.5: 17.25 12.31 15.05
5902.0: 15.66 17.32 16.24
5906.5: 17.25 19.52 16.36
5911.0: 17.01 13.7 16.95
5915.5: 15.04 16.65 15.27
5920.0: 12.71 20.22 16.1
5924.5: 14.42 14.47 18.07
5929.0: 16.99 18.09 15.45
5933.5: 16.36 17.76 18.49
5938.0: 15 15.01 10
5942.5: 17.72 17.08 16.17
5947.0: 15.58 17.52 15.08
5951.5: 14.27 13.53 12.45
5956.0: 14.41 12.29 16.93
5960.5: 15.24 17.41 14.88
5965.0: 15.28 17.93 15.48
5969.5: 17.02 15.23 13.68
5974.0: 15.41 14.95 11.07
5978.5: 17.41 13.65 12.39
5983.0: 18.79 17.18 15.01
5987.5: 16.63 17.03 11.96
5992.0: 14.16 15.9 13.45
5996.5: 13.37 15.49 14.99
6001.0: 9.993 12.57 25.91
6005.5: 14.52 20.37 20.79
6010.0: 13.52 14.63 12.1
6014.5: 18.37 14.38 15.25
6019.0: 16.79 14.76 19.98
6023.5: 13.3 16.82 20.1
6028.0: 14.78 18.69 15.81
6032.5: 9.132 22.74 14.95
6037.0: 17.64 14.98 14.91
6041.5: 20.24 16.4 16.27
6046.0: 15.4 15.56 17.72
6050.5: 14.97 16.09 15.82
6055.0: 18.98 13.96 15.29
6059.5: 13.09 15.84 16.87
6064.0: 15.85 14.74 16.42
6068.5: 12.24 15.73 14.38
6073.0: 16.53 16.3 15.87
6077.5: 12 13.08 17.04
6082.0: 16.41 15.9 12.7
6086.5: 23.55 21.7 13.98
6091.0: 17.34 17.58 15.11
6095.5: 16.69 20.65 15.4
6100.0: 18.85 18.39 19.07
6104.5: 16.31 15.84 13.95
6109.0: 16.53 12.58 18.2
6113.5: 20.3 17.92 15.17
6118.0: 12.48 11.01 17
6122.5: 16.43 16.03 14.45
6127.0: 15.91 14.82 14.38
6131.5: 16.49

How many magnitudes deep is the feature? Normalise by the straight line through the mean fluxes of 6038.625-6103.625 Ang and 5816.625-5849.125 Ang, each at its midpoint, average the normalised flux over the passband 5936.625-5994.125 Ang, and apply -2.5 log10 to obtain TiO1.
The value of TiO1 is 0.04 mag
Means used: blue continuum 15.1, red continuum 16.3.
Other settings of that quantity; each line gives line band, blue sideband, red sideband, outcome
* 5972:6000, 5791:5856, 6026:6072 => 0.07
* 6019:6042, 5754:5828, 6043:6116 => -0.02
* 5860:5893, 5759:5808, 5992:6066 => 0.04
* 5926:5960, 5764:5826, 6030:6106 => 0.04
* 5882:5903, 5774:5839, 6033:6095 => 0.13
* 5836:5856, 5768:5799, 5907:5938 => 0.10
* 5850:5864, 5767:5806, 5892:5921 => 0.05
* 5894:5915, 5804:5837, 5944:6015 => -0.04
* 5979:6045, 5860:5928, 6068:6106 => 0.02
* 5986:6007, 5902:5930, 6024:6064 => 0.07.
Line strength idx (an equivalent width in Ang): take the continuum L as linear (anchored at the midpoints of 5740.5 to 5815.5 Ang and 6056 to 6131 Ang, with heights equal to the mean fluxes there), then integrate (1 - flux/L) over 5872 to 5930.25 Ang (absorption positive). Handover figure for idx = 1.39 Ang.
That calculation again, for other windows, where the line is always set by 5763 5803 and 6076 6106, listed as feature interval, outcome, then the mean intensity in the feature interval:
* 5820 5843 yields 1.78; 14.7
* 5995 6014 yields 1.06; 15.6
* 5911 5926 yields 0.52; 15.7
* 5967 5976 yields 0.58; 15.4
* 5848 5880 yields 0.54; 15.8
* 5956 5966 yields 0.65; 15.3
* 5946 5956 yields 0.98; 14.7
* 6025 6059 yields 0.67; 16.4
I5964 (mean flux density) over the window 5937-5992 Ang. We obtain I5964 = 15.2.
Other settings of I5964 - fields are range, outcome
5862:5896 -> 15.1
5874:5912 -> 15.4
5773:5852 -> 15.7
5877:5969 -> 15.5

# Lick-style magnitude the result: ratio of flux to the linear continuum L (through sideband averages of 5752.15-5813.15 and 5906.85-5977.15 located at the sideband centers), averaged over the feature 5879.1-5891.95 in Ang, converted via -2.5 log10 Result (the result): 0.11 mag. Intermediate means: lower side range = 15.9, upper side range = 15.7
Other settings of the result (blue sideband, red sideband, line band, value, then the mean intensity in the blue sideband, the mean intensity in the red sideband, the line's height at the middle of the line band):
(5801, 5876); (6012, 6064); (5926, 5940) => -0.056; 15.7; 16.1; 15.9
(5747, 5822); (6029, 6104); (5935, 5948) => 0.025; 16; 16.3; 16.2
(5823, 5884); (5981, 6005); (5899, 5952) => -0.047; 15.5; 15.3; 15.4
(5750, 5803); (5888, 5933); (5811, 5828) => 0.001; 15.7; 15.4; 15.7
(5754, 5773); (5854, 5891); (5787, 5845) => -0.035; 14.8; 15.7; 15.2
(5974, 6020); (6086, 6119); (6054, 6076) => 0.069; 15.4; 17.1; 16.5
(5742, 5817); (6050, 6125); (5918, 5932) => -0.015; 16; 16.1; 16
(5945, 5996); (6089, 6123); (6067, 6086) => 0.077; 15.1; 16.4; 16.1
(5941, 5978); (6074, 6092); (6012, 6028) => -0.023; 15.2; 16.3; 15.7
